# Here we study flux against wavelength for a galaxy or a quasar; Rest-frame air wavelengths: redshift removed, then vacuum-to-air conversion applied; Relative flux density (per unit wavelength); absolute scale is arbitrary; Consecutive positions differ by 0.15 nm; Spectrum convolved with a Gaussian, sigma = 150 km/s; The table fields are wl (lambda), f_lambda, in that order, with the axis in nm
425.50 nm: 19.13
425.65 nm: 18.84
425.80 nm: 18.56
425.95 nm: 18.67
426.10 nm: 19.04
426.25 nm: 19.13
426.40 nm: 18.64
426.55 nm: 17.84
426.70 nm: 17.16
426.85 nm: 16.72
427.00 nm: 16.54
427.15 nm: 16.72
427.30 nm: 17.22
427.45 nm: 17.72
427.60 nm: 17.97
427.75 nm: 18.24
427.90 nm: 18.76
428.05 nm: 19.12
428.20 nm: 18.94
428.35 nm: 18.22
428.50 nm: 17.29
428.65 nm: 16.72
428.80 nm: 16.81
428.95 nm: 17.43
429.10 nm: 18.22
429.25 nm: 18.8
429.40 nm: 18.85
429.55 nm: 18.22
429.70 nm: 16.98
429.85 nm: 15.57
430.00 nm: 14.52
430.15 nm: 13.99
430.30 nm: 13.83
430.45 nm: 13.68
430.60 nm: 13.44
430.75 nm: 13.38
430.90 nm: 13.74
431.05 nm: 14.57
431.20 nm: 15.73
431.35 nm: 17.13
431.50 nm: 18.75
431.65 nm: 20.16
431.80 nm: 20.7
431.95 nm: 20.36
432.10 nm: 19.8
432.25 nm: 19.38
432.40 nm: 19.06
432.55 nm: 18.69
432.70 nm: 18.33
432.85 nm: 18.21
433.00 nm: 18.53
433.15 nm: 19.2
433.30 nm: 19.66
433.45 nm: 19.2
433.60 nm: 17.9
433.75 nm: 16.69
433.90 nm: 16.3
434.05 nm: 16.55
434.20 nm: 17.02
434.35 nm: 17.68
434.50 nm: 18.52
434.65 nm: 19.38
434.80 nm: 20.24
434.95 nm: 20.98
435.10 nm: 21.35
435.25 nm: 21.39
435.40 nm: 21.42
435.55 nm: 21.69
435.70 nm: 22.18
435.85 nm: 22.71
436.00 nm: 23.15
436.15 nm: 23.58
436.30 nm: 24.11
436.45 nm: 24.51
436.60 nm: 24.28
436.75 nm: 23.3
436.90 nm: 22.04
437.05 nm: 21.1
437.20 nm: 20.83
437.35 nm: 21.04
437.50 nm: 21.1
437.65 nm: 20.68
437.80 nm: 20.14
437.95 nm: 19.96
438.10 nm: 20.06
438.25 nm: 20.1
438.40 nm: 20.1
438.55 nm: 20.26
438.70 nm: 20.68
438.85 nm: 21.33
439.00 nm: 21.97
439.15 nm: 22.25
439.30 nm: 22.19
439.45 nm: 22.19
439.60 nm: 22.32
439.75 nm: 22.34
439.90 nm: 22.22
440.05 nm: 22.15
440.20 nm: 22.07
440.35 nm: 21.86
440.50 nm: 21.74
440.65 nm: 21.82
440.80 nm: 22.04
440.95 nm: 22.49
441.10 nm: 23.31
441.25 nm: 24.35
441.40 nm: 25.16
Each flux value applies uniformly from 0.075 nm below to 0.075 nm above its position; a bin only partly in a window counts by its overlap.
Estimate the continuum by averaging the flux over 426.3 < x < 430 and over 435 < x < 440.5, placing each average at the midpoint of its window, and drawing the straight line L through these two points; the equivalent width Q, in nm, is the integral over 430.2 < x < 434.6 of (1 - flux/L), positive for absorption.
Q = 0.463 nm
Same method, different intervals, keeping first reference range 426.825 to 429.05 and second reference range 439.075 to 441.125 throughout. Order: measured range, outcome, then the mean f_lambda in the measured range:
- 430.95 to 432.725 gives 0.058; 18.5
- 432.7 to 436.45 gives 0.037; 20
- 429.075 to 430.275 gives 0.103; 16.7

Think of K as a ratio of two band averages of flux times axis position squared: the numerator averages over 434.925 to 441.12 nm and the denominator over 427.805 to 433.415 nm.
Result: 1.3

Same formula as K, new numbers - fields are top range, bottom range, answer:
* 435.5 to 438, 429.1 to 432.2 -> 1.37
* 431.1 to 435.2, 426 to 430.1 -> 1.08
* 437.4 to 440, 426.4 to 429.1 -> 1.26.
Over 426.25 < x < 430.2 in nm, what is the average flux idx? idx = 17.5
